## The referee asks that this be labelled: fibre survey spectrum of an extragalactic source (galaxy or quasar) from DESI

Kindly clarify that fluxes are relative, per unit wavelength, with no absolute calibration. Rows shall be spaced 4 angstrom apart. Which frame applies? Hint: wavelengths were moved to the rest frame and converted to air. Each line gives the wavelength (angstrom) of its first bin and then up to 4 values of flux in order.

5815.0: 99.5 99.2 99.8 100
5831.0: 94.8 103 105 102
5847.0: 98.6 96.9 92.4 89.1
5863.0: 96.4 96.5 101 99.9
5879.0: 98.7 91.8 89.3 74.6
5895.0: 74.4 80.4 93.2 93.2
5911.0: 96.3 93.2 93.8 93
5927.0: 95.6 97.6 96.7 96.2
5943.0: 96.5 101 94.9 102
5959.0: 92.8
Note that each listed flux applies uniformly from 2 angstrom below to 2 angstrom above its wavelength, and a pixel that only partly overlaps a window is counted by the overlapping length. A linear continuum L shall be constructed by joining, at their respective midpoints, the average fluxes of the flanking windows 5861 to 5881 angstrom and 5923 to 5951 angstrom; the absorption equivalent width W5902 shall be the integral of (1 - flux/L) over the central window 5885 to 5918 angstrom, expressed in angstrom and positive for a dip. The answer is 3.6 angstrom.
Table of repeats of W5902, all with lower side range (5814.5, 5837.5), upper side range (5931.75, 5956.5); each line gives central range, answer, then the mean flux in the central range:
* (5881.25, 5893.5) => 1.7 angstrom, 84.7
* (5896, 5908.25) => 1.4 angstrom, 87.5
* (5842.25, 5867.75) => 0.9 angstrom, 95.7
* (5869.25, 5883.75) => 0.1 angstrom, 98.3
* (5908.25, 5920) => 0.5 angstrom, 94.4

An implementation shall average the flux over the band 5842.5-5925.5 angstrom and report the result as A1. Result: 92.5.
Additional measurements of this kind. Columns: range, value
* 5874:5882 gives 98.3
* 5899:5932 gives 93.5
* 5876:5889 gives 93.8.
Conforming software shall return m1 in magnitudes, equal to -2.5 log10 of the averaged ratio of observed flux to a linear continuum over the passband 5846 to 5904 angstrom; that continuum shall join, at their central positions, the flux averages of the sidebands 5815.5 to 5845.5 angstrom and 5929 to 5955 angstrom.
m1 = 0.09 mag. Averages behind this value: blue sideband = 100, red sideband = 97.5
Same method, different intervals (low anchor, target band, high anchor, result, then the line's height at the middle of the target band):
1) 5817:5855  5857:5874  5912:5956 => 0.028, 98.5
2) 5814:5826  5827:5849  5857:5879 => -0.023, 98.5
